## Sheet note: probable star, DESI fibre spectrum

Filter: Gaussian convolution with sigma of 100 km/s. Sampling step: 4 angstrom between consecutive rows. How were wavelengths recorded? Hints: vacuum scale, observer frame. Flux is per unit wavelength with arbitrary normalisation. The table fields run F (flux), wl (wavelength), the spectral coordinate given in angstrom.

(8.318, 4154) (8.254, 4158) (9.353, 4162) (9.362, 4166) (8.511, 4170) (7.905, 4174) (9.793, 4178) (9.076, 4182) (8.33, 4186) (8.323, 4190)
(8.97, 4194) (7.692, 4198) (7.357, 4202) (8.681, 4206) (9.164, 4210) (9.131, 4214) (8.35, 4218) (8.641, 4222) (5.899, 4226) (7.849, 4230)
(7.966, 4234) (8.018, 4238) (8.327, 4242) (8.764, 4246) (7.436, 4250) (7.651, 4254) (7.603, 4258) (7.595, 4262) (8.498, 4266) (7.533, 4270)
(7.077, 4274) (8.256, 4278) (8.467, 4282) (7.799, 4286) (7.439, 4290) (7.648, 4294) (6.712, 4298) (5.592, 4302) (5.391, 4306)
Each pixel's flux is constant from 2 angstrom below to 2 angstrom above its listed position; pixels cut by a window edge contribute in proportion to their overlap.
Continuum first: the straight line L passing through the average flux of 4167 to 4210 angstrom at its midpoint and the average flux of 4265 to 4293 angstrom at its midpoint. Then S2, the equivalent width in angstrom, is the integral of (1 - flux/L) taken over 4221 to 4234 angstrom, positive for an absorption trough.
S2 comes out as 1.2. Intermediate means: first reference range 8.52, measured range 7.45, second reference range 7.84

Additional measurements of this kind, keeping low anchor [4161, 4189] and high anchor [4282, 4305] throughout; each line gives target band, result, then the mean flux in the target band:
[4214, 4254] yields 0.1 angstrom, 7.96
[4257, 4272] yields -0.6 angstrom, 7.82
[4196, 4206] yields 0.8 angstrom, 7.76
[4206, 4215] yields -0.8 angstrom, 9.05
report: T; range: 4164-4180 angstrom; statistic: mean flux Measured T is 8.89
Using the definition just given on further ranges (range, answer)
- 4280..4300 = 7.61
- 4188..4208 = 8.2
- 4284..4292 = 7.62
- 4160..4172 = 9.08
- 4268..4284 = 7.83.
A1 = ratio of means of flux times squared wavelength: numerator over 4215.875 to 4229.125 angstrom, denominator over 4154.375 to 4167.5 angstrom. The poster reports 0.9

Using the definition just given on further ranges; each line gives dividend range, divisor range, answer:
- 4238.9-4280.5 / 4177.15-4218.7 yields 0.94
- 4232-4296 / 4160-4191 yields 0.93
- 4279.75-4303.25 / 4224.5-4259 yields 0.97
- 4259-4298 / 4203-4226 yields 0.94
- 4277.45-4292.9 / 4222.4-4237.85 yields 1.09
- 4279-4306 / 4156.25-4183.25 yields 0.85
